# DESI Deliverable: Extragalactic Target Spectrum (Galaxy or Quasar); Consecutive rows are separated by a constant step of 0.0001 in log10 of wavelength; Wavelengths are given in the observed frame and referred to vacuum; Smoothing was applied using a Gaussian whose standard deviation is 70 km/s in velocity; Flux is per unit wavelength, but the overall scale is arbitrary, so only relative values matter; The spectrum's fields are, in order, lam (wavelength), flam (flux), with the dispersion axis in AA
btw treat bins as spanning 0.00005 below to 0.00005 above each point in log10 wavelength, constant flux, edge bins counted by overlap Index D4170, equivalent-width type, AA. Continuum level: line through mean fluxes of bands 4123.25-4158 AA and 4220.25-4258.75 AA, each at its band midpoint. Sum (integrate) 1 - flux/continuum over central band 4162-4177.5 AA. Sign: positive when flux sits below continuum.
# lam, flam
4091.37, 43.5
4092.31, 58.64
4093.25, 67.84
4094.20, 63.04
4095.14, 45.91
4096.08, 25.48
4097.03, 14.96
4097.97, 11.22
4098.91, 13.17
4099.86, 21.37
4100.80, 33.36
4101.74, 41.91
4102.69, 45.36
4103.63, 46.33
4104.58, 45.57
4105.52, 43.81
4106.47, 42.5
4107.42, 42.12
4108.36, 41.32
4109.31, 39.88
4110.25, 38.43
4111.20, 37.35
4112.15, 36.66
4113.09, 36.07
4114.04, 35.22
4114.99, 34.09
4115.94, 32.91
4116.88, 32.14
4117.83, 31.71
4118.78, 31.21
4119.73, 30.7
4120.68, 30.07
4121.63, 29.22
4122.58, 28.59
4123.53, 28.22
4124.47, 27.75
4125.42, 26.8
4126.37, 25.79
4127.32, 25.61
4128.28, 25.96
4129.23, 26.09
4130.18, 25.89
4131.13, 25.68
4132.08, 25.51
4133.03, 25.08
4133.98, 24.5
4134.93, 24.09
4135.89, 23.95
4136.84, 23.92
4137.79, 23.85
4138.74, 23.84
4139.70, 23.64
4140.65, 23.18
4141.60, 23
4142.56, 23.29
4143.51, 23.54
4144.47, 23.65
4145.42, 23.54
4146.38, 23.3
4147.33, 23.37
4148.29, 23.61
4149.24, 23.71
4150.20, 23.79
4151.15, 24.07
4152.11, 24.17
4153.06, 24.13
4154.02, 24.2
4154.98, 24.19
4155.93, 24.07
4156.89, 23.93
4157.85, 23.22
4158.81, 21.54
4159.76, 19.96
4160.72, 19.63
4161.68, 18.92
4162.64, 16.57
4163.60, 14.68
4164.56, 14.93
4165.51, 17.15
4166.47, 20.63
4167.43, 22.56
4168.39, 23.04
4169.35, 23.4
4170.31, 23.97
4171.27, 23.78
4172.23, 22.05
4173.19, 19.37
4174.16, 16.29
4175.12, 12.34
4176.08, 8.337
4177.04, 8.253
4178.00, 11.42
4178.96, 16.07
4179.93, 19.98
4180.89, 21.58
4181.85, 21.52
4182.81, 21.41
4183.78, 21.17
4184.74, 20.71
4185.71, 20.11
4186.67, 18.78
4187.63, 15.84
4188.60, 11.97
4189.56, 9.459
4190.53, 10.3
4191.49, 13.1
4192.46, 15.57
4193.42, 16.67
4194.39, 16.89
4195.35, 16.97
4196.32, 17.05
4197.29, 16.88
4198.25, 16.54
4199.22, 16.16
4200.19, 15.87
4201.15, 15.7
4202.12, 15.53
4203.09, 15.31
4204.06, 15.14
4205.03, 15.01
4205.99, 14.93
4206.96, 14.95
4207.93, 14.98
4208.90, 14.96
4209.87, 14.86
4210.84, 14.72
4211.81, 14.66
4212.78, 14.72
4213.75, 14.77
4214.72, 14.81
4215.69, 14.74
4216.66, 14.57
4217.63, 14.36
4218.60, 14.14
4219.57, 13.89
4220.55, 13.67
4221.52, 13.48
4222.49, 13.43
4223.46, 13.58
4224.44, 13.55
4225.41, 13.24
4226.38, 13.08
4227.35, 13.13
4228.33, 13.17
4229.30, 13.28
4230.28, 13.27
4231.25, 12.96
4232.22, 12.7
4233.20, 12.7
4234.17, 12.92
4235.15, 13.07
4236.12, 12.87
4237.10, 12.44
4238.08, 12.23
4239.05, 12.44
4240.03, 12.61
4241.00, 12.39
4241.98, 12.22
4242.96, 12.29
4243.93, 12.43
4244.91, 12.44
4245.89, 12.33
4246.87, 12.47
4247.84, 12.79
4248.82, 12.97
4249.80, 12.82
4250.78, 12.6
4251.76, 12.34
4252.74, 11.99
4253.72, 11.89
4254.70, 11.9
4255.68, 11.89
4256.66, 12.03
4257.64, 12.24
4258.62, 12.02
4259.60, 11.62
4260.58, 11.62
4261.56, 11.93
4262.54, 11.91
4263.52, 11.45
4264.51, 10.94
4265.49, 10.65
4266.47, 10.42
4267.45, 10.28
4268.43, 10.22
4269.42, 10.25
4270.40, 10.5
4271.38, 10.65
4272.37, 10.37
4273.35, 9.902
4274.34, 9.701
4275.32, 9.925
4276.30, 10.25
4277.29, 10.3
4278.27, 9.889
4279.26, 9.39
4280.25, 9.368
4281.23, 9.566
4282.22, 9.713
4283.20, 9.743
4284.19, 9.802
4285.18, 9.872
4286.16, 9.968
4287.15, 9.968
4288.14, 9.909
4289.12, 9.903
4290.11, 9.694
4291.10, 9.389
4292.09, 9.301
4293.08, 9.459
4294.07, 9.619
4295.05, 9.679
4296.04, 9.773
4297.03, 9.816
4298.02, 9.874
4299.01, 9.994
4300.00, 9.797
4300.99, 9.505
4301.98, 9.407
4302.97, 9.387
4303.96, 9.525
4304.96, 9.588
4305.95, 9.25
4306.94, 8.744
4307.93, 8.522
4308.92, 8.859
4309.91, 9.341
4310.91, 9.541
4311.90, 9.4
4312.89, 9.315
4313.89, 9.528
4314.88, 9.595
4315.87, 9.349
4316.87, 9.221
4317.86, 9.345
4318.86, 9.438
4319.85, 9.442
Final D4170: 2.3 AA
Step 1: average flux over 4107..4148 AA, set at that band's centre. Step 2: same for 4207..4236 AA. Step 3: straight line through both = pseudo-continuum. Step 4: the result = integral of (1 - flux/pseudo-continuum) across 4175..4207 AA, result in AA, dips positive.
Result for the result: 4.59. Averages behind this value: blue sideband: 28.6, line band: 15.9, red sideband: 13.8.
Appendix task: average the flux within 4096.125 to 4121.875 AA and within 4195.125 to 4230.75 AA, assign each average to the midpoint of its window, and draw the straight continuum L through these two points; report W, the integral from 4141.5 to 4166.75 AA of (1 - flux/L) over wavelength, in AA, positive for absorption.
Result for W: 3.7 AA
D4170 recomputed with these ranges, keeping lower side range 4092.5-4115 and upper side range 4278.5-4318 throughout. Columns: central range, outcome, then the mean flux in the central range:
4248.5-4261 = 2.9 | 12.1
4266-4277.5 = 2.7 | 10.2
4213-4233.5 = 6.8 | 13.7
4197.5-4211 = 4.6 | 15.4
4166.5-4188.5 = 6.9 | 18.6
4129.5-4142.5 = 3.5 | 24.3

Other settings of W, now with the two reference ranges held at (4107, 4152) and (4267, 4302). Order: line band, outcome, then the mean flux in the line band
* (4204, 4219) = 3.01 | 14.8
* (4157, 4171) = 2.26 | 20.2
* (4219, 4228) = 1.90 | 13.4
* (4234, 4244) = 1.77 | 12.5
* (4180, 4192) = 2.40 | 17.3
